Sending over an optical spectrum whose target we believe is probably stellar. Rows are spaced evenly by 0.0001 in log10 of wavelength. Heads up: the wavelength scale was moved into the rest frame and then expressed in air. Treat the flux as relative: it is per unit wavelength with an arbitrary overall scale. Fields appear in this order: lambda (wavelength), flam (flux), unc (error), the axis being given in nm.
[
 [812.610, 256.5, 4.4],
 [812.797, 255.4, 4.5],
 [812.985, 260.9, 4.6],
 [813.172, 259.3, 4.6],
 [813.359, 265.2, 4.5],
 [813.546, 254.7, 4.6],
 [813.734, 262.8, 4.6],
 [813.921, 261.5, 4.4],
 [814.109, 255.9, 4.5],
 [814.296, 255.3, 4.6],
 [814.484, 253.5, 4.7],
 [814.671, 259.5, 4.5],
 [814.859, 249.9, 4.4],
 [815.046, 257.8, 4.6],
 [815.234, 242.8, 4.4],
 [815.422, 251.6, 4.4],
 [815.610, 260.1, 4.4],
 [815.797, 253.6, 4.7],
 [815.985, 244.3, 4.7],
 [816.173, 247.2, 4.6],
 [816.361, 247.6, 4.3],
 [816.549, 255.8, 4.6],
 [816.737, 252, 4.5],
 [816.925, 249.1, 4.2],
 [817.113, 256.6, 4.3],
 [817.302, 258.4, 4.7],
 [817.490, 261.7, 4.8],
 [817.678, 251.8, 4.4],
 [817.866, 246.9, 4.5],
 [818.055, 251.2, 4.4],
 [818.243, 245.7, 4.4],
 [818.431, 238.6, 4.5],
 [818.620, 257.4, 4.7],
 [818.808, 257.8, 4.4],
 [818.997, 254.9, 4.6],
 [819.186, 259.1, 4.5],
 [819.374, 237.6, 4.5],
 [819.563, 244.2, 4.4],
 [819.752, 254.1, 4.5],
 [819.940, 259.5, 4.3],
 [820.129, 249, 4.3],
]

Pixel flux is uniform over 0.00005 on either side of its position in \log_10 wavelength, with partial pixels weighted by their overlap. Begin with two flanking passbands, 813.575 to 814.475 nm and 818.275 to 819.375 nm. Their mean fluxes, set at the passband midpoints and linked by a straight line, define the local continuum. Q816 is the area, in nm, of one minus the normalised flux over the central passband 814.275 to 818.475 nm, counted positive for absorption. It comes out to 0.05 nm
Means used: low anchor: 258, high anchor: 252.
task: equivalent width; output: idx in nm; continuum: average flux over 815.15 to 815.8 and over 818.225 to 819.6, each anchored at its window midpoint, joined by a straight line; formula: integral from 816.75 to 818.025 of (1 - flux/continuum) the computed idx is -0.02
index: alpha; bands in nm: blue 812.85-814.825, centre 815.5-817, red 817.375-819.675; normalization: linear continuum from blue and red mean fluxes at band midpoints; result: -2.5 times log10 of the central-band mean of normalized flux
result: 0.01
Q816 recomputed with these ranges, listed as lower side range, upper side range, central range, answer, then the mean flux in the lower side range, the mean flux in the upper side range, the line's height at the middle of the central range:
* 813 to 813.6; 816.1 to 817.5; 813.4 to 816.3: 0.03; 261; 253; 257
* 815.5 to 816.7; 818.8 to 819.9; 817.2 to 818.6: 0.00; 252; 251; 251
